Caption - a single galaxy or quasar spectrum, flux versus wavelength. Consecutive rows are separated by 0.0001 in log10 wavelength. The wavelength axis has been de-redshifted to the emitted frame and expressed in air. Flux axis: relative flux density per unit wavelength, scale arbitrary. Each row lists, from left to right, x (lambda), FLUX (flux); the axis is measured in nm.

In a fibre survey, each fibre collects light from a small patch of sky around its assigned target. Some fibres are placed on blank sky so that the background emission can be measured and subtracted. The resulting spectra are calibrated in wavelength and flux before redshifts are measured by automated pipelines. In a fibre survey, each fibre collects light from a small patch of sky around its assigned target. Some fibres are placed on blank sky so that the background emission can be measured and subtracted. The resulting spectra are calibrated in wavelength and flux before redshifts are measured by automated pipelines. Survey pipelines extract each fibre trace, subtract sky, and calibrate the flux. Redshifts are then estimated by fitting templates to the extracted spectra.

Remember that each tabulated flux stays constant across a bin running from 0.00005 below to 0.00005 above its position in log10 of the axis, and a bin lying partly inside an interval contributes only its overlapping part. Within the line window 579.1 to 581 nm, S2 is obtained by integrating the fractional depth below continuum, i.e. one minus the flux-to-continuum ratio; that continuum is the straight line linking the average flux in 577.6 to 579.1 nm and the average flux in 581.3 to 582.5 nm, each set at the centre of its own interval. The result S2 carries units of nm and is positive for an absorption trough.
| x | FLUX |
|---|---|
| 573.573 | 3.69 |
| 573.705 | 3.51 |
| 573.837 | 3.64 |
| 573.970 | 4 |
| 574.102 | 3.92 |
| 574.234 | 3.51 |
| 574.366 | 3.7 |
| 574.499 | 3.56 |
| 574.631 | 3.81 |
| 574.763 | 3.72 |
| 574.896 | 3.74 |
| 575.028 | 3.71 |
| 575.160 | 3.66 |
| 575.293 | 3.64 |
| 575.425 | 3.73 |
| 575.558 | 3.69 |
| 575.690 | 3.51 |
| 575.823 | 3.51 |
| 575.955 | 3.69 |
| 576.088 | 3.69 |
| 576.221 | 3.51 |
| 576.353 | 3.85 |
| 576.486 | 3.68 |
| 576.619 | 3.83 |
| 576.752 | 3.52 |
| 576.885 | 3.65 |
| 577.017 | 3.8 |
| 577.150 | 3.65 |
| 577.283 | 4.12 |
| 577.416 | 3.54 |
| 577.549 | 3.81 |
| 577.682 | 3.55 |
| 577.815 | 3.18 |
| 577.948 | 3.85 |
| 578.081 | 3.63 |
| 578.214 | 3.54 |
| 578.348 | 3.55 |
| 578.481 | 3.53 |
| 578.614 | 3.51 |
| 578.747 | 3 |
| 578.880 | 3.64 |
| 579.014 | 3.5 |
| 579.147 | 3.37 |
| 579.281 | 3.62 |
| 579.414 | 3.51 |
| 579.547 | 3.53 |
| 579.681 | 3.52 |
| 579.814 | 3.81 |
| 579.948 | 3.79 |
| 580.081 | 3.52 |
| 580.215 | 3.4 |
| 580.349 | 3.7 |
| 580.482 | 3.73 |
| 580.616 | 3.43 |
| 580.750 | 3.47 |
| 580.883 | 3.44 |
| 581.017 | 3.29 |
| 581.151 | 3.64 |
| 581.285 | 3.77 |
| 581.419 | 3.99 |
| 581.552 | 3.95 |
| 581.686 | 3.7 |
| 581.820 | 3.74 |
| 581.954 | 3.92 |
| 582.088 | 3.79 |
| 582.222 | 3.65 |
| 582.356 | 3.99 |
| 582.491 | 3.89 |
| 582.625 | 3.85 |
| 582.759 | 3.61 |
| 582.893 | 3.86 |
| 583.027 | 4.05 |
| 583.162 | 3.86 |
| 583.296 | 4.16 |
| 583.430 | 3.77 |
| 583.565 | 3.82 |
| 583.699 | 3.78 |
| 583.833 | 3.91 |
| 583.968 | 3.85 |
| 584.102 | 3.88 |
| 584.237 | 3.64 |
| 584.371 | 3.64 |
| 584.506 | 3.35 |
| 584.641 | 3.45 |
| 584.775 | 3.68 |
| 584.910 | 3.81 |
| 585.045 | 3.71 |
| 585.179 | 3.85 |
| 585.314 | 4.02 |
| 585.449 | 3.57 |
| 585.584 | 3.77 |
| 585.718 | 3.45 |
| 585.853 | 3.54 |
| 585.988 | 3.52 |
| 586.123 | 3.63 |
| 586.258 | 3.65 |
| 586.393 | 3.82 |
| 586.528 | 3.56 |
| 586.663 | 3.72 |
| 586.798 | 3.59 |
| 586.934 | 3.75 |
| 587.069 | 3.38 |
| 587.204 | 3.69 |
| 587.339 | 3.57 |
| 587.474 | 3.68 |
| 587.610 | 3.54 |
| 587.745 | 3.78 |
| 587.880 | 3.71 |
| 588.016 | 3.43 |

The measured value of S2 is 0.06 nm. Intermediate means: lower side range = 3.5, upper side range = 3.84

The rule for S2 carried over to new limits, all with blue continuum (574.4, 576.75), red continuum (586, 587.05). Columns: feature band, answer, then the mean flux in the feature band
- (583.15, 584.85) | -0.04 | 3.75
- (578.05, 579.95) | 0.07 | 3.53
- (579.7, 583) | -0.04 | 3.71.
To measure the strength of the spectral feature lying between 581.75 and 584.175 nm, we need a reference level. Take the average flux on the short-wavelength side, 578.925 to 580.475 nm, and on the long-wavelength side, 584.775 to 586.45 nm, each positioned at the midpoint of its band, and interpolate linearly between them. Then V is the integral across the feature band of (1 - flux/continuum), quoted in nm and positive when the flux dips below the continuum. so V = -0.14 nm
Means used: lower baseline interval 3.58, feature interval 3.85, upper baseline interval 3.69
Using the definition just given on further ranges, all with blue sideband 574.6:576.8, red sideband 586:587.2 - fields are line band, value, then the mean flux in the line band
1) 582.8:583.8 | -0.07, 3.89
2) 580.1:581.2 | 0.04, 3.51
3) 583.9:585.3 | -0.02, 3.7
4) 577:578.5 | 0.01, 3.64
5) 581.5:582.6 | -0.05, 3.83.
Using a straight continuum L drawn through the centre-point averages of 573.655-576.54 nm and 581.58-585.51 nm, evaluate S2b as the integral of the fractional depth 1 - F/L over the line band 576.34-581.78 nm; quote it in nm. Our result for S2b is 0.18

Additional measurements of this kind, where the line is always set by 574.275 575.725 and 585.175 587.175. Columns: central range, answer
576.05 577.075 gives 0.00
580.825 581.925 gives -0.01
